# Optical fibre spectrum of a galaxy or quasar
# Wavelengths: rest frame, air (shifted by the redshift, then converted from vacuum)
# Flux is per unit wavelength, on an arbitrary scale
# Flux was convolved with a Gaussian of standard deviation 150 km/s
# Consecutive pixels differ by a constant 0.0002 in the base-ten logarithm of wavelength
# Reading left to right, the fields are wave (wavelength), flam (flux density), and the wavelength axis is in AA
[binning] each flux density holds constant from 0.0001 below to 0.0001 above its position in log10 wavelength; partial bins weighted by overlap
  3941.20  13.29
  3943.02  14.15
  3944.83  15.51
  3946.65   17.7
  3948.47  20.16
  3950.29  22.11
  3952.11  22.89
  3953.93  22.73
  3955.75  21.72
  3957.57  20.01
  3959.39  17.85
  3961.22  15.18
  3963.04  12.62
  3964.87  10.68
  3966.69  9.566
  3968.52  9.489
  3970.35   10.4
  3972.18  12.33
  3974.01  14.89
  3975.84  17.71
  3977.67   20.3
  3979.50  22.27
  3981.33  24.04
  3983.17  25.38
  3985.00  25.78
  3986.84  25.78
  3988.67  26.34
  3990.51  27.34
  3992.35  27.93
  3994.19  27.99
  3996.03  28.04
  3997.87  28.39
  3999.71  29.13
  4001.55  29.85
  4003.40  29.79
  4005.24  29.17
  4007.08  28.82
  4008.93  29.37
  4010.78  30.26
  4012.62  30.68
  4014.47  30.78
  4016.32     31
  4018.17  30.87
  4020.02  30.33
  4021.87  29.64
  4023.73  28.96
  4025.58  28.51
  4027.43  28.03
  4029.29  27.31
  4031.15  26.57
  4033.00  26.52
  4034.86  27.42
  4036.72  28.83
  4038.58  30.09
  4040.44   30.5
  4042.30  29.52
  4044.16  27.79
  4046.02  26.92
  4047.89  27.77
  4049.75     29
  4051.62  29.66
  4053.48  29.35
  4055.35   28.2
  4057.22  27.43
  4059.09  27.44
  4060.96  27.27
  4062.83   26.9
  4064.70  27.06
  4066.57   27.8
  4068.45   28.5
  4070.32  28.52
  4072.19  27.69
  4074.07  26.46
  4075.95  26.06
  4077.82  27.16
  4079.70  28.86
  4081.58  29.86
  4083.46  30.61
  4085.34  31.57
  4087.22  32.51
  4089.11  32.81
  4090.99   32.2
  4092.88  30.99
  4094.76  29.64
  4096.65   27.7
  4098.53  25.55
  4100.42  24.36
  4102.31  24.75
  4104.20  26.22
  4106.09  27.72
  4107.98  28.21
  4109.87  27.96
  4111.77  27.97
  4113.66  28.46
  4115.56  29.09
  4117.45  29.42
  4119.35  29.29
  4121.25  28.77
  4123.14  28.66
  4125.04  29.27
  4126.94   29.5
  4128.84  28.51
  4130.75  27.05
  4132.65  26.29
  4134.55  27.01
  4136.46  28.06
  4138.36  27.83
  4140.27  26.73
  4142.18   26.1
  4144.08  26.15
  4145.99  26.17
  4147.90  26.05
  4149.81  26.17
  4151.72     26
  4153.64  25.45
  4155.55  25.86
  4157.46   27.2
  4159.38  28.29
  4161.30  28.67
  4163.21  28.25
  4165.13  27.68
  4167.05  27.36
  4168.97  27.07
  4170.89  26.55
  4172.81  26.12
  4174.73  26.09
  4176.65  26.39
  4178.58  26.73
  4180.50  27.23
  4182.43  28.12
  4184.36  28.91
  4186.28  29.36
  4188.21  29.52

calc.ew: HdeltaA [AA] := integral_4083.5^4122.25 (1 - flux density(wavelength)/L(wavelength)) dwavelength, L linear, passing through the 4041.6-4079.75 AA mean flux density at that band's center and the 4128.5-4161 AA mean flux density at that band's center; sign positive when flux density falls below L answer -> -2.1 AA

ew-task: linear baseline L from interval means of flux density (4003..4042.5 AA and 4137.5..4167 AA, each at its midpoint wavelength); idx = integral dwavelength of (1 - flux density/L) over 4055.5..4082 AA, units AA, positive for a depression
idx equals 0.7 AA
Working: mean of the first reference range 29.2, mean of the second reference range 26.8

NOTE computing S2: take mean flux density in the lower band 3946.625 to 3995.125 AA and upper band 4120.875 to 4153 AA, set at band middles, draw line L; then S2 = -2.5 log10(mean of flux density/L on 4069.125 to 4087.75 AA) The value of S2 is -0.173 mag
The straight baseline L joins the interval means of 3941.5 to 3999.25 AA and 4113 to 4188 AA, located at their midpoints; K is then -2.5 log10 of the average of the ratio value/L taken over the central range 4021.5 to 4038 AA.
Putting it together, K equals -0.24 mag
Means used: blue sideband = 19.9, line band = 28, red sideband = 27.5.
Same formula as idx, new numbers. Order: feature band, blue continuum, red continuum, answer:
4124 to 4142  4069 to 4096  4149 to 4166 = 0.1 AA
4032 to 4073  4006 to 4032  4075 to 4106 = 1.3 AA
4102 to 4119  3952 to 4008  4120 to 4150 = -0.9 AA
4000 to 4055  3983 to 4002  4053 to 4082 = -2.9 AA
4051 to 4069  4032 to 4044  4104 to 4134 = 0.4 AA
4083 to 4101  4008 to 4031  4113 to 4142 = -0.8 AA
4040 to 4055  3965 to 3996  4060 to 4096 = -1.3 AA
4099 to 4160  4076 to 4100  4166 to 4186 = 2.5 AA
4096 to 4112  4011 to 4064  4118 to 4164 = 0.7 AA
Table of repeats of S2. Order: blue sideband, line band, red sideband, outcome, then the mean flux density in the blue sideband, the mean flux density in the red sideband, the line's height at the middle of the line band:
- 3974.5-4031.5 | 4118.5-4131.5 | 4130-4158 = -0.08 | 27.5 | 26.5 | 26.7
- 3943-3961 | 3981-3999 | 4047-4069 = -0.18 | 19.6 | 28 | 22.6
